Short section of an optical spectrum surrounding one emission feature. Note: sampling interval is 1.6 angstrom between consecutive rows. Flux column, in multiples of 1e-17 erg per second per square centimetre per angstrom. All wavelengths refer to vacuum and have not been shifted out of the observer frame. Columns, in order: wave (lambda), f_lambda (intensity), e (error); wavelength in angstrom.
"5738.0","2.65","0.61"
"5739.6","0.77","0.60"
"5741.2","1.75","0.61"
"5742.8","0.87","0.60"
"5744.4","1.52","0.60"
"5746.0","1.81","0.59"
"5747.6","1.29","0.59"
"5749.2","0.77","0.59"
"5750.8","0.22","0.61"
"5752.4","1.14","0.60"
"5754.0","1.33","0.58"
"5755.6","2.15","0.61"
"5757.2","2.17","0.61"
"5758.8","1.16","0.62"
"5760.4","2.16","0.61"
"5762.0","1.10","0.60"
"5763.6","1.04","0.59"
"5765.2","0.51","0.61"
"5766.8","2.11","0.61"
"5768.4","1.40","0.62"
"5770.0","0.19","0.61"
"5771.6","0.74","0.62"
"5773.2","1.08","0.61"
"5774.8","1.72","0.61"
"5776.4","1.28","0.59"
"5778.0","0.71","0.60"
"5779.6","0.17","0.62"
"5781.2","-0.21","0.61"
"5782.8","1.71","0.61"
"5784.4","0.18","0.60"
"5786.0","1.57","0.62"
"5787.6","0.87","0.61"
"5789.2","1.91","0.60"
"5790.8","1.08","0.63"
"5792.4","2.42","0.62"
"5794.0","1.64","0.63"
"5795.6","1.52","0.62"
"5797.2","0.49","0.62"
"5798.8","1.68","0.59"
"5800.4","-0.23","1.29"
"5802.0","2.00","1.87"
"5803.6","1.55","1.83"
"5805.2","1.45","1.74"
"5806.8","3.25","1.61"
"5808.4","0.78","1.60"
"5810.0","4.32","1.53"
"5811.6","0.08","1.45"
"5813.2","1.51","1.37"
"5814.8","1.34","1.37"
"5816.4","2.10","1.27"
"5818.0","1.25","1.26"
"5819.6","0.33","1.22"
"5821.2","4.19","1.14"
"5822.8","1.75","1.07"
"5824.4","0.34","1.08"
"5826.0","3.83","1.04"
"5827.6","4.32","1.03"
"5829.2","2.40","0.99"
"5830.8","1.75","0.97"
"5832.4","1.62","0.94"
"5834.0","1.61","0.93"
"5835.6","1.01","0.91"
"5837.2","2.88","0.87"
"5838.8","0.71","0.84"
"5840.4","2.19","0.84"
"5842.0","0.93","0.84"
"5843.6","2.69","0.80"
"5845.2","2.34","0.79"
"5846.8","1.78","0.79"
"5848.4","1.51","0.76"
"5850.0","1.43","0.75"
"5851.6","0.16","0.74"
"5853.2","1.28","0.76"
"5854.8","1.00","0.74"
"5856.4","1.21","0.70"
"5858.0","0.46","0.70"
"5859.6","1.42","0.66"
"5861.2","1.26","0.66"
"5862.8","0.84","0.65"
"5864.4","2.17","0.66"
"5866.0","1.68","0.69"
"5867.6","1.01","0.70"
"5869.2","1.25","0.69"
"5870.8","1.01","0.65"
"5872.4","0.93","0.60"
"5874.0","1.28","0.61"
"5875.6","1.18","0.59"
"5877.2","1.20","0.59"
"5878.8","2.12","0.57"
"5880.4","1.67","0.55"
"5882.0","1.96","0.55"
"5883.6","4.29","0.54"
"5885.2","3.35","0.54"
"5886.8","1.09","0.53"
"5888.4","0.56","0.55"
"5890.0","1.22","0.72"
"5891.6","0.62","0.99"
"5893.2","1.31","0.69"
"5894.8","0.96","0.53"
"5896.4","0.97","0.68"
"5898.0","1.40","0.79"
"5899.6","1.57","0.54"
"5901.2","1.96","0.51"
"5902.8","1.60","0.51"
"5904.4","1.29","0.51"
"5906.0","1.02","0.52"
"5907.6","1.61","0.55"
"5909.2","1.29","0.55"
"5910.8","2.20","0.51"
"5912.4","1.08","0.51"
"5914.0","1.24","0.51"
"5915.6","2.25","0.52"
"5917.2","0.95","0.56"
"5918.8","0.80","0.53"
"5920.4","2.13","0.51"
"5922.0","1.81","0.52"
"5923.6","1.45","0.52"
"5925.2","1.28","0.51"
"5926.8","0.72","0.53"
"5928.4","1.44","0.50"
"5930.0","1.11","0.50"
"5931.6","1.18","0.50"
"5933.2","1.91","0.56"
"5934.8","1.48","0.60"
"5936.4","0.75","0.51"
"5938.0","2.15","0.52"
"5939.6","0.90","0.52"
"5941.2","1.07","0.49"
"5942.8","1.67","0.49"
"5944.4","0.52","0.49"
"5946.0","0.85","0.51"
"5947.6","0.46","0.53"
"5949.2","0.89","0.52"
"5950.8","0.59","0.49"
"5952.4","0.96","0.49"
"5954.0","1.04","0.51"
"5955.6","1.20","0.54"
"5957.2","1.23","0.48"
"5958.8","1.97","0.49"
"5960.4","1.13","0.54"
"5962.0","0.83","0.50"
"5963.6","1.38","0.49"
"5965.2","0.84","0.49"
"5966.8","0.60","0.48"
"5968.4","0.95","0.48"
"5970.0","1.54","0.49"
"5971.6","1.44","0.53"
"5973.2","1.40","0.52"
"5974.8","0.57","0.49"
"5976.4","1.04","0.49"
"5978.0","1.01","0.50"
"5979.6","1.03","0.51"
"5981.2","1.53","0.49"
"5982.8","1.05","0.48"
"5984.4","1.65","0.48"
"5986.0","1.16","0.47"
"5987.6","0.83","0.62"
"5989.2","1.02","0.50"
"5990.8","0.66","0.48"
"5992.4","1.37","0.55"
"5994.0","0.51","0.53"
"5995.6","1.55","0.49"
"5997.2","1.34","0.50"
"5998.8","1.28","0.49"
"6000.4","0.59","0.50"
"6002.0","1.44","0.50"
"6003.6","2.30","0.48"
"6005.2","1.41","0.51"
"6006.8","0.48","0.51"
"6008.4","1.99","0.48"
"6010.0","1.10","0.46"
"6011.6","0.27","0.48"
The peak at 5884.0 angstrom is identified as [O III]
